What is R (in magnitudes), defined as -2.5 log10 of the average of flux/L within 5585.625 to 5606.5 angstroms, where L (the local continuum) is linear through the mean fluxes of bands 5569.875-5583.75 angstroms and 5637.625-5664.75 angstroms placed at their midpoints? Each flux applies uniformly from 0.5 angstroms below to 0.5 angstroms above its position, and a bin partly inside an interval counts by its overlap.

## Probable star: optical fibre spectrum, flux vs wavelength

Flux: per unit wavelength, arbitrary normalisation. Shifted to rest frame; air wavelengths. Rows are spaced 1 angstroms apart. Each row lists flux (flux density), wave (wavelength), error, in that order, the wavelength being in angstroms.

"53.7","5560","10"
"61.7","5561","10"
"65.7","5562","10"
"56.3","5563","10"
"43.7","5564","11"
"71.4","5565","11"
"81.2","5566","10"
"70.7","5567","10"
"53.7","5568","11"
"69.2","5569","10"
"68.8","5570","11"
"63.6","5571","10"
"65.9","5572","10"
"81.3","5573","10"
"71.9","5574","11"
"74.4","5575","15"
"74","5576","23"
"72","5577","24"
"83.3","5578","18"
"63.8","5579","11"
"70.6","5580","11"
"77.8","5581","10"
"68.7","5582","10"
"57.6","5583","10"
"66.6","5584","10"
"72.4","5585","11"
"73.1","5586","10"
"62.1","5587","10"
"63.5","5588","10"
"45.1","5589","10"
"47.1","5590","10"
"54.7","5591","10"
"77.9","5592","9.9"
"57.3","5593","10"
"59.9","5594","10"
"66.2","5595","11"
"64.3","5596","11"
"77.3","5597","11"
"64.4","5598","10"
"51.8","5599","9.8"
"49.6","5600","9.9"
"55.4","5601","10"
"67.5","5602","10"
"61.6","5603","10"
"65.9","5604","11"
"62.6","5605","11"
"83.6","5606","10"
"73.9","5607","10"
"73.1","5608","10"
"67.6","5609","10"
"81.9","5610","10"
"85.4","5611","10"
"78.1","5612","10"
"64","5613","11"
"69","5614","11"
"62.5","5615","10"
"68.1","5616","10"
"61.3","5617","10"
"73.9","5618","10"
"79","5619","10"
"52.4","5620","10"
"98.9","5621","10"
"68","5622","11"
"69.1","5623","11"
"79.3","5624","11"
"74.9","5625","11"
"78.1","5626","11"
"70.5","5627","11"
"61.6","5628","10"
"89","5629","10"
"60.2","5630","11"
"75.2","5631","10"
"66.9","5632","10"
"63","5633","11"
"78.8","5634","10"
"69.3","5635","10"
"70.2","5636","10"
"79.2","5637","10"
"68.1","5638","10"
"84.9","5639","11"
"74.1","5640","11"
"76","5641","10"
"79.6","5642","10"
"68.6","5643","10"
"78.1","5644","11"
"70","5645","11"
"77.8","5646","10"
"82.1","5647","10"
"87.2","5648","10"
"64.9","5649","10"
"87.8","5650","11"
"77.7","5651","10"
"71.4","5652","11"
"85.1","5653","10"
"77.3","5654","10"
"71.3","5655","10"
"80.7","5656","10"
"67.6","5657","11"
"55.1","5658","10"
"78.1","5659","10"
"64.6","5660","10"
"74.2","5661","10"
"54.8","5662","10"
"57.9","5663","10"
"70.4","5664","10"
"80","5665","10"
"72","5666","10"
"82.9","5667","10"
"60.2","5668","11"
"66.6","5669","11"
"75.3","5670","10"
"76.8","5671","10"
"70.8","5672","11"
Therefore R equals 0.15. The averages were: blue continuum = 71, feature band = 62.4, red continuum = 73.6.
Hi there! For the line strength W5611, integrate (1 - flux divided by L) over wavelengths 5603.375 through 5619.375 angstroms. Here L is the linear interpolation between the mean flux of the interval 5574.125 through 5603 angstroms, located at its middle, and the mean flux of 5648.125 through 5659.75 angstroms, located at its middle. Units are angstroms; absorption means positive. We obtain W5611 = -0.81 angstroms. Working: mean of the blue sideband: 65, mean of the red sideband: 74.5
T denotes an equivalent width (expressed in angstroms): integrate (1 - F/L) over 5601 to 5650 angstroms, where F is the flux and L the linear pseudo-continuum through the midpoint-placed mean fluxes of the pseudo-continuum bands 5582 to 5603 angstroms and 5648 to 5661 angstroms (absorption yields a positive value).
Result -3.2 angstroms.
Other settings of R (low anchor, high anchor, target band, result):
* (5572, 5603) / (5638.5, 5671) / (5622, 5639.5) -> -0.029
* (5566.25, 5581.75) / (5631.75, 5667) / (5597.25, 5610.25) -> 0.093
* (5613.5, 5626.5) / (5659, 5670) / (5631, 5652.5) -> -0.067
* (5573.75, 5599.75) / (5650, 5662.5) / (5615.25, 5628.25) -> -0.045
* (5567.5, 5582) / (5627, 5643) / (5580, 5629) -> 0.061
